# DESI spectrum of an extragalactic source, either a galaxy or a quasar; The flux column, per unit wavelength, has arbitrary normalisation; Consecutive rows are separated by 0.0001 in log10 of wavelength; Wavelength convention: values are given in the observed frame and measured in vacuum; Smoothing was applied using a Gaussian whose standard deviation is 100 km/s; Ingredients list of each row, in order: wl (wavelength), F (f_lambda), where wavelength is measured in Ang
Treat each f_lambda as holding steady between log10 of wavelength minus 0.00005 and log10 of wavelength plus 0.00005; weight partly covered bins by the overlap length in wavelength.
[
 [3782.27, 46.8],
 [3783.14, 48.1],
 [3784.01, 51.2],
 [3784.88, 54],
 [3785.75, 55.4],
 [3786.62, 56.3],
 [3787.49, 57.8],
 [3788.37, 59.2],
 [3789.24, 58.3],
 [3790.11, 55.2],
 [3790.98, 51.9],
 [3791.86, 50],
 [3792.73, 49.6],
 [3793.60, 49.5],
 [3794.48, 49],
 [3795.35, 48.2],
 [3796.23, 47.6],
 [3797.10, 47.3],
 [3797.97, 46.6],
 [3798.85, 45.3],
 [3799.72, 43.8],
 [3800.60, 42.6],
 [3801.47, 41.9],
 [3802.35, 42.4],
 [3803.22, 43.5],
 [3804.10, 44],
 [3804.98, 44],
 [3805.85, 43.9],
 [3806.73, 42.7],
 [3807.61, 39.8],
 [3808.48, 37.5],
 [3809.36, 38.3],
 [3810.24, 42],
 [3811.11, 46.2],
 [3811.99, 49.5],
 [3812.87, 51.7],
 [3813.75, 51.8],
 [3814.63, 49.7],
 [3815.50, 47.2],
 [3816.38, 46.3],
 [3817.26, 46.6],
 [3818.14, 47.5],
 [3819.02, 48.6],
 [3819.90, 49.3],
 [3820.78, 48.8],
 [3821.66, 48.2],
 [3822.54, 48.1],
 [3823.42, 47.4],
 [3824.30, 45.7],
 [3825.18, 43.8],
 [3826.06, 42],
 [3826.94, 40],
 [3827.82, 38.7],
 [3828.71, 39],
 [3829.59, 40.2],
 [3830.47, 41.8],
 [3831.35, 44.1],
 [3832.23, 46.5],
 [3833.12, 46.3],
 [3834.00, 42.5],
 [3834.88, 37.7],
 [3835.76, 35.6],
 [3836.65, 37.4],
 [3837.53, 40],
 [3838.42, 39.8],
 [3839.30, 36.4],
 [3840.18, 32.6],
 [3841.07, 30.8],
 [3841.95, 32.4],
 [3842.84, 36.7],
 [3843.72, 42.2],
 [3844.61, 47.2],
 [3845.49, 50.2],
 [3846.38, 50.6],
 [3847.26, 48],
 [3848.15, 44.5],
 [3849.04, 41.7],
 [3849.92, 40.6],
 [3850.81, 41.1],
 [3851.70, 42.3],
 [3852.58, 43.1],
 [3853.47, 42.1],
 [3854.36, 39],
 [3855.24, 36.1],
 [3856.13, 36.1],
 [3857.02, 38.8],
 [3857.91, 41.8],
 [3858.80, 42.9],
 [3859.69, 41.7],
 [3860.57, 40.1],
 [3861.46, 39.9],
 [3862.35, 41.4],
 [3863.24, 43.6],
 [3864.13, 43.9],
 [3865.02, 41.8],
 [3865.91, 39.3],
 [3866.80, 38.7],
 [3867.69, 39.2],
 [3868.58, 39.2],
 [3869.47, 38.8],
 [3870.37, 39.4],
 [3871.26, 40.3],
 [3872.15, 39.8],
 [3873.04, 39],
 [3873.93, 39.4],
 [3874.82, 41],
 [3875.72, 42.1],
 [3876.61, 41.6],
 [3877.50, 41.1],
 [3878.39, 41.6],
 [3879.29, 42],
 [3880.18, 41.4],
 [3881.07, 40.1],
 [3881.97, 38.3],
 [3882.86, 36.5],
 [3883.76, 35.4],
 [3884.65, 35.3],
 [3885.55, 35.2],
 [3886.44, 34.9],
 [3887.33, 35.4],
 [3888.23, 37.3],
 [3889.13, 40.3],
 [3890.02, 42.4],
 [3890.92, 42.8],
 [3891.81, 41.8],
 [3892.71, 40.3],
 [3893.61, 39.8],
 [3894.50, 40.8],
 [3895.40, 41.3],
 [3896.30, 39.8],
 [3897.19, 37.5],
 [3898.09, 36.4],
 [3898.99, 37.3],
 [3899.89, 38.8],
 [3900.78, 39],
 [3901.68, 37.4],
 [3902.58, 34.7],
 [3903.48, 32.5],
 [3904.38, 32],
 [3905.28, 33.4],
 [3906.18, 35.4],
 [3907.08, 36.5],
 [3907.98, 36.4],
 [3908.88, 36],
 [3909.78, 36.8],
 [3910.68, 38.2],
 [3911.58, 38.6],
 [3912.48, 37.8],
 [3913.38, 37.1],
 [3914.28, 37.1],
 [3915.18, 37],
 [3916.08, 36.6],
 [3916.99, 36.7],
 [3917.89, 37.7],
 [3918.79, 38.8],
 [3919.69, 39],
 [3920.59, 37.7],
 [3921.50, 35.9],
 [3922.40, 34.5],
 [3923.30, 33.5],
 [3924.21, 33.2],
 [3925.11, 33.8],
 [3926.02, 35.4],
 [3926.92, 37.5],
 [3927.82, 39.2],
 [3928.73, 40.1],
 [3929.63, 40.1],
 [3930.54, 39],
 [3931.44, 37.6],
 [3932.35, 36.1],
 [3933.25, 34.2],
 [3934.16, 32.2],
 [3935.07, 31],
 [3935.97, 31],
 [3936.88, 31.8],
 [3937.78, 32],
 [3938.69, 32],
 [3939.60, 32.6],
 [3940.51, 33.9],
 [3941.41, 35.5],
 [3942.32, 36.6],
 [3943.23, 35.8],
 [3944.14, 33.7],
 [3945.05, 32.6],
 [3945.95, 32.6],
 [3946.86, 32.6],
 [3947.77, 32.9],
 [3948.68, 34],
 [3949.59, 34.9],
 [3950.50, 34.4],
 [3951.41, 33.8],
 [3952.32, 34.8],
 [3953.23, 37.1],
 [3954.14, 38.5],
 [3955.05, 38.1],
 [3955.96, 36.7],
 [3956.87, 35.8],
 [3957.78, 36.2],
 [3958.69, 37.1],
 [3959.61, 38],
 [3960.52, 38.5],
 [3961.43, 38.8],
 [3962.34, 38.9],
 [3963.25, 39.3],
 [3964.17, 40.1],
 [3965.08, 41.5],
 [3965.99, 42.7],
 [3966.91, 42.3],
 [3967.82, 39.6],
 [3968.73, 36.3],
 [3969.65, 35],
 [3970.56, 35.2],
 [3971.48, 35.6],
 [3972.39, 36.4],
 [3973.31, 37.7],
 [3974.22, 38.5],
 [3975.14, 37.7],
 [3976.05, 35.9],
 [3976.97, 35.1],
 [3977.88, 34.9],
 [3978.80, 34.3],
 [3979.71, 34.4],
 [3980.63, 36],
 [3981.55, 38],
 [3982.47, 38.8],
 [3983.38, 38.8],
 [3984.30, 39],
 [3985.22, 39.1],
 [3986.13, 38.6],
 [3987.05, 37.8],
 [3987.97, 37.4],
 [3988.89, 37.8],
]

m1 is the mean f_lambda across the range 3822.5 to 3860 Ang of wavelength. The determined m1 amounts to 41.2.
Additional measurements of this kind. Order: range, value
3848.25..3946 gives 37.9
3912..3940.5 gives 35.7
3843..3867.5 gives 42.1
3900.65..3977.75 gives 36.2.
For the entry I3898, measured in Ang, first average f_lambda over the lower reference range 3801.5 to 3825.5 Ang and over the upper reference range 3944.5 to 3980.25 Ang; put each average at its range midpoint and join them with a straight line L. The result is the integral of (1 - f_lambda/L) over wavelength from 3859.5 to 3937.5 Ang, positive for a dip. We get 5.0 Ang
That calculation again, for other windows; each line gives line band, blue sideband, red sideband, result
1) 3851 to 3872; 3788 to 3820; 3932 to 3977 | 1.13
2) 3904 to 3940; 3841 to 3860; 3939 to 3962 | 1.33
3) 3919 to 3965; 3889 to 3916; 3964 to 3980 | 2.32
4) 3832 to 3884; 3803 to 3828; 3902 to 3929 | 1.21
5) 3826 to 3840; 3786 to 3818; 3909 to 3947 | 1.34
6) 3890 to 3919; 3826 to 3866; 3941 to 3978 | 0.80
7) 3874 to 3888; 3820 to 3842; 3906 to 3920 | 0.03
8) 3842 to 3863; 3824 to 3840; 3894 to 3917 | -1.15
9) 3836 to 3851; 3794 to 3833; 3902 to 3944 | 0.62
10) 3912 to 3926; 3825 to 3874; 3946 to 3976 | 0.74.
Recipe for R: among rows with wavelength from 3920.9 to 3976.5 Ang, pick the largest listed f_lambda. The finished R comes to 42.7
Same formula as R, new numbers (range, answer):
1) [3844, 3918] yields 50.6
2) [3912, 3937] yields 40.1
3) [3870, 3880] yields 42.1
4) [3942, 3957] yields 38.5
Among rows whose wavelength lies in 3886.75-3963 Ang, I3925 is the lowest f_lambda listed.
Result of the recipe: 31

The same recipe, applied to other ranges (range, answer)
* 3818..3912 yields 30.8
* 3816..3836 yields 35.6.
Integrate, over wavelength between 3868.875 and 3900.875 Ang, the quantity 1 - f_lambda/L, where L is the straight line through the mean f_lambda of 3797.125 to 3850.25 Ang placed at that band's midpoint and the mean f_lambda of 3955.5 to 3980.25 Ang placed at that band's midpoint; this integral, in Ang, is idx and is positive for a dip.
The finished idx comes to 1.2 Ang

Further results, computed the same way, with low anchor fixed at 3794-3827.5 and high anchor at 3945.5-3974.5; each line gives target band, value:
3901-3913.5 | 1.3 Ang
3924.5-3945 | 1.8 Ang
